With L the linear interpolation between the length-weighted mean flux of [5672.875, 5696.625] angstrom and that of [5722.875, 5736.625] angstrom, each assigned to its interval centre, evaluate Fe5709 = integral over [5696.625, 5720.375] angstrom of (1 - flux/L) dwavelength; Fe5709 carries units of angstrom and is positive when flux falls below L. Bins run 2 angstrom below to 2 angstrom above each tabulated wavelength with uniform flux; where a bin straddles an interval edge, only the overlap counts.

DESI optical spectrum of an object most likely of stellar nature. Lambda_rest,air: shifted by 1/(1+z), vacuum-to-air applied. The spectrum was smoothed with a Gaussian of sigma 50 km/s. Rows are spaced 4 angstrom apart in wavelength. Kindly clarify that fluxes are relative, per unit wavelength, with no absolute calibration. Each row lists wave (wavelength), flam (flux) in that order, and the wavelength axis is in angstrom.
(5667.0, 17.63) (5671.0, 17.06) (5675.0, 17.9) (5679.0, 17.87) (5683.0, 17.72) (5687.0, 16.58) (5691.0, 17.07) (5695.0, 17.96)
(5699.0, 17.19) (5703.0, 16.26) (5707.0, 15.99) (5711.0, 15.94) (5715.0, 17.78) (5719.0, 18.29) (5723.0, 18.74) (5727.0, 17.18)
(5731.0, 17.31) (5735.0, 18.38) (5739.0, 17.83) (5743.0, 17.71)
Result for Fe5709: 1.0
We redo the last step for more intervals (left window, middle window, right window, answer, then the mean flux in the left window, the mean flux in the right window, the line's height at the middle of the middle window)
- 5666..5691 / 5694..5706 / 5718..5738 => 0.46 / 17.4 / 18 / 17.7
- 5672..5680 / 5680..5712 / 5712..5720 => 1.56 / 17.8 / 17.7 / 17.8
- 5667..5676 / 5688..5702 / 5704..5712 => -0.63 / 17.5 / 16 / 16.5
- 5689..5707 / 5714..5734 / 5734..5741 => -0.22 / 17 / 18.1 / 17.7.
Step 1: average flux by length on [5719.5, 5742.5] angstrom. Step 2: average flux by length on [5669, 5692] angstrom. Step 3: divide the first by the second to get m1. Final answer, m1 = 1.03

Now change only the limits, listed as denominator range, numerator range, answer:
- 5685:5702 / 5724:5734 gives 1.02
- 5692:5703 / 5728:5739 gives 1.03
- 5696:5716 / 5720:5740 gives 1.08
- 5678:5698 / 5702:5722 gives 0.98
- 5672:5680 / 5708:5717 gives 0.94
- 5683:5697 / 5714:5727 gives 1.05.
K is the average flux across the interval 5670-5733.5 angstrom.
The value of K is 17.3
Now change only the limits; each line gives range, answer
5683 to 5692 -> 17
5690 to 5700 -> 17.5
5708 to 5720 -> 17.1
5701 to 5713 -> 16.1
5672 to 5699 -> 17.5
